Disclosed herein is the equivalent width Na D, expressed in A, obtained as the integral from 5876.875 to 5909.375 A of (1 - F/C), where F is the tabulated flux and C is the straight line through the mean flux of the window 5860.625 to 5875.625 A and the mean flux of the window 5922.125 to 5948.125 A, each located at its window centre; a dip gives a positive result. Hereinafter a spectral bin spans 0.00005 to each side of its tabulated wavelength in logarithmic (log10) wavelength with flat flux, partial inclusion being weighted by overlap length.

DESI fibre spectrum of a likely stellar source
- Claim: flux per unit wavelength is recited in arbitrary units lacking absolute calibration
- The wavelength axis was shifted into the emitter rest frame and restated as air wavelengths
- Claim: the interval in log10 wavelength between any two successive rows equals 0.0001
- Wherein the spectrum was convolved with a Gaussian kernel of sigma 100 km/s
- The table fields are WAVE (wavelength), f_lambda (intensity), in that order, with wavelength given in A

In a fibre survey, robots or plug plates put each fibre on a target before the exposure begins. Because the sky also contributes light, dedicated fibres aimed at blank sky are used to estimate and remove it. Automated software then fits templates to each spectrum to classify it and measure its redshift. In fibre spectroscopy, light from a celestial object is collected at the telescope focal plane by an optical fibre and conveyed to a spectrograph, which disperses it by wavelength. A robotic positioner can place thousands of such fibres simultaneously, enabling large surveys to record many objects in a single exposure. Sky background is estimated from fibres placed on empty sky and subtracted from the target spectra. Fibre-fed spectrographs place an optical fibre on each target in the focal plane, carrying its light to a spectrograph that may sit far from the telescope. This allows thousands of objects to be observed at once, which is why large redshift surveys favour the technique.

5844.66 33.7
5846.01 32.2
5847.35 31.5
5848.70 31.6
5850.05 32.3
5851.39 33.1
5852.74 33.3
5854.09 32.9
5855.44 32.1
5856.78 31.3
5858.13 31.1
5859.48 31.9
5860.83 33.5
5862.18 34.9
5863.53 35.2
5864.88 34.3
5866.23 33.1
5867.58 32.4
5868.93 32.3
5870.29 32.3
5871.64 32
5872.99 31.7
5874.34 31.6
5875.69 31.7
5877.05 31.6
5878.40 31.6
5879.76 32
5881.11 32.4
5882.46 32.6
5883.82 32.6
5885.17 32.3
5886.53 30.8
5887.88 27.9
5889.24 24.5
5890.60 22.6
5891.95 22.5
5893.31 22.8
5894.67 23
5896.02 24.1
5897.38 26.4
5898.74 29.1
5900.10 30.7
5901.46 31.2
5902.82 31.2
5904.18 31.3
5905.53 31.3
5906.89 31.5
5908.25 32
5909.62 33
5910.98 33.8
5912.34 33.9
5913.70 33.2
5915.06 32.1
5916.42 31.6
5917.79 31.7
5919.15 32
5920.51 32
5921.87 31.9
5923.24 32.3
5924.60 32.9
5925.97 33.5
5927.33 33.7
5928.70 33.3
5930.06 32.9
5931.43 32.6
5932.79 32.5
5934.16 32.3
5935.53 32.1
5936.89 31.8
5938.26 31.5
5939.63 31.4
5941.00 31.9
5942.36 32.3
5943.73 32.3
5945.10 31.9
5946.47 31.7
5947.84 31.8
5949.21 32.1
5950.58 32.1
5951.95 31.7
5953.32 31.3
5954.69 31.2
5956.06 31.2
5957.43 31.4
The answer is 3.6 A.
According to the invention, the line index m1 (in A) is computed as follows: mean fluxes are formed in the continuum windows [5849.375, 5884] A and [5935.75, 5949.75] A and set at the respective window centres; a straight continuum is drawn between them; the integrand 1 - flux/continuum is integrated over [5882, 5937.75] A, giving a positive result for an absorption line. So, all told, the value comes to 2.7 A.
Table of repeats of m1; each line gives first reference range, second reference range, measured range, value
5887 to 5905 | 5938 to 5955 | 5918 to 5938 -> -1.7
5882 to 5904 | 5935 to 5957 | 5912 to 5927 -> -1.4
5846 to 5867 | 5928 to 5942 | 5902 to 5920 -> 0.1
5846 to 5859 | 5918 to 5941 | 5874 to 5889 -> 0.4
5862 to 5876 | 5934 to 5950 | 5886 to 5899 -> 2.9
